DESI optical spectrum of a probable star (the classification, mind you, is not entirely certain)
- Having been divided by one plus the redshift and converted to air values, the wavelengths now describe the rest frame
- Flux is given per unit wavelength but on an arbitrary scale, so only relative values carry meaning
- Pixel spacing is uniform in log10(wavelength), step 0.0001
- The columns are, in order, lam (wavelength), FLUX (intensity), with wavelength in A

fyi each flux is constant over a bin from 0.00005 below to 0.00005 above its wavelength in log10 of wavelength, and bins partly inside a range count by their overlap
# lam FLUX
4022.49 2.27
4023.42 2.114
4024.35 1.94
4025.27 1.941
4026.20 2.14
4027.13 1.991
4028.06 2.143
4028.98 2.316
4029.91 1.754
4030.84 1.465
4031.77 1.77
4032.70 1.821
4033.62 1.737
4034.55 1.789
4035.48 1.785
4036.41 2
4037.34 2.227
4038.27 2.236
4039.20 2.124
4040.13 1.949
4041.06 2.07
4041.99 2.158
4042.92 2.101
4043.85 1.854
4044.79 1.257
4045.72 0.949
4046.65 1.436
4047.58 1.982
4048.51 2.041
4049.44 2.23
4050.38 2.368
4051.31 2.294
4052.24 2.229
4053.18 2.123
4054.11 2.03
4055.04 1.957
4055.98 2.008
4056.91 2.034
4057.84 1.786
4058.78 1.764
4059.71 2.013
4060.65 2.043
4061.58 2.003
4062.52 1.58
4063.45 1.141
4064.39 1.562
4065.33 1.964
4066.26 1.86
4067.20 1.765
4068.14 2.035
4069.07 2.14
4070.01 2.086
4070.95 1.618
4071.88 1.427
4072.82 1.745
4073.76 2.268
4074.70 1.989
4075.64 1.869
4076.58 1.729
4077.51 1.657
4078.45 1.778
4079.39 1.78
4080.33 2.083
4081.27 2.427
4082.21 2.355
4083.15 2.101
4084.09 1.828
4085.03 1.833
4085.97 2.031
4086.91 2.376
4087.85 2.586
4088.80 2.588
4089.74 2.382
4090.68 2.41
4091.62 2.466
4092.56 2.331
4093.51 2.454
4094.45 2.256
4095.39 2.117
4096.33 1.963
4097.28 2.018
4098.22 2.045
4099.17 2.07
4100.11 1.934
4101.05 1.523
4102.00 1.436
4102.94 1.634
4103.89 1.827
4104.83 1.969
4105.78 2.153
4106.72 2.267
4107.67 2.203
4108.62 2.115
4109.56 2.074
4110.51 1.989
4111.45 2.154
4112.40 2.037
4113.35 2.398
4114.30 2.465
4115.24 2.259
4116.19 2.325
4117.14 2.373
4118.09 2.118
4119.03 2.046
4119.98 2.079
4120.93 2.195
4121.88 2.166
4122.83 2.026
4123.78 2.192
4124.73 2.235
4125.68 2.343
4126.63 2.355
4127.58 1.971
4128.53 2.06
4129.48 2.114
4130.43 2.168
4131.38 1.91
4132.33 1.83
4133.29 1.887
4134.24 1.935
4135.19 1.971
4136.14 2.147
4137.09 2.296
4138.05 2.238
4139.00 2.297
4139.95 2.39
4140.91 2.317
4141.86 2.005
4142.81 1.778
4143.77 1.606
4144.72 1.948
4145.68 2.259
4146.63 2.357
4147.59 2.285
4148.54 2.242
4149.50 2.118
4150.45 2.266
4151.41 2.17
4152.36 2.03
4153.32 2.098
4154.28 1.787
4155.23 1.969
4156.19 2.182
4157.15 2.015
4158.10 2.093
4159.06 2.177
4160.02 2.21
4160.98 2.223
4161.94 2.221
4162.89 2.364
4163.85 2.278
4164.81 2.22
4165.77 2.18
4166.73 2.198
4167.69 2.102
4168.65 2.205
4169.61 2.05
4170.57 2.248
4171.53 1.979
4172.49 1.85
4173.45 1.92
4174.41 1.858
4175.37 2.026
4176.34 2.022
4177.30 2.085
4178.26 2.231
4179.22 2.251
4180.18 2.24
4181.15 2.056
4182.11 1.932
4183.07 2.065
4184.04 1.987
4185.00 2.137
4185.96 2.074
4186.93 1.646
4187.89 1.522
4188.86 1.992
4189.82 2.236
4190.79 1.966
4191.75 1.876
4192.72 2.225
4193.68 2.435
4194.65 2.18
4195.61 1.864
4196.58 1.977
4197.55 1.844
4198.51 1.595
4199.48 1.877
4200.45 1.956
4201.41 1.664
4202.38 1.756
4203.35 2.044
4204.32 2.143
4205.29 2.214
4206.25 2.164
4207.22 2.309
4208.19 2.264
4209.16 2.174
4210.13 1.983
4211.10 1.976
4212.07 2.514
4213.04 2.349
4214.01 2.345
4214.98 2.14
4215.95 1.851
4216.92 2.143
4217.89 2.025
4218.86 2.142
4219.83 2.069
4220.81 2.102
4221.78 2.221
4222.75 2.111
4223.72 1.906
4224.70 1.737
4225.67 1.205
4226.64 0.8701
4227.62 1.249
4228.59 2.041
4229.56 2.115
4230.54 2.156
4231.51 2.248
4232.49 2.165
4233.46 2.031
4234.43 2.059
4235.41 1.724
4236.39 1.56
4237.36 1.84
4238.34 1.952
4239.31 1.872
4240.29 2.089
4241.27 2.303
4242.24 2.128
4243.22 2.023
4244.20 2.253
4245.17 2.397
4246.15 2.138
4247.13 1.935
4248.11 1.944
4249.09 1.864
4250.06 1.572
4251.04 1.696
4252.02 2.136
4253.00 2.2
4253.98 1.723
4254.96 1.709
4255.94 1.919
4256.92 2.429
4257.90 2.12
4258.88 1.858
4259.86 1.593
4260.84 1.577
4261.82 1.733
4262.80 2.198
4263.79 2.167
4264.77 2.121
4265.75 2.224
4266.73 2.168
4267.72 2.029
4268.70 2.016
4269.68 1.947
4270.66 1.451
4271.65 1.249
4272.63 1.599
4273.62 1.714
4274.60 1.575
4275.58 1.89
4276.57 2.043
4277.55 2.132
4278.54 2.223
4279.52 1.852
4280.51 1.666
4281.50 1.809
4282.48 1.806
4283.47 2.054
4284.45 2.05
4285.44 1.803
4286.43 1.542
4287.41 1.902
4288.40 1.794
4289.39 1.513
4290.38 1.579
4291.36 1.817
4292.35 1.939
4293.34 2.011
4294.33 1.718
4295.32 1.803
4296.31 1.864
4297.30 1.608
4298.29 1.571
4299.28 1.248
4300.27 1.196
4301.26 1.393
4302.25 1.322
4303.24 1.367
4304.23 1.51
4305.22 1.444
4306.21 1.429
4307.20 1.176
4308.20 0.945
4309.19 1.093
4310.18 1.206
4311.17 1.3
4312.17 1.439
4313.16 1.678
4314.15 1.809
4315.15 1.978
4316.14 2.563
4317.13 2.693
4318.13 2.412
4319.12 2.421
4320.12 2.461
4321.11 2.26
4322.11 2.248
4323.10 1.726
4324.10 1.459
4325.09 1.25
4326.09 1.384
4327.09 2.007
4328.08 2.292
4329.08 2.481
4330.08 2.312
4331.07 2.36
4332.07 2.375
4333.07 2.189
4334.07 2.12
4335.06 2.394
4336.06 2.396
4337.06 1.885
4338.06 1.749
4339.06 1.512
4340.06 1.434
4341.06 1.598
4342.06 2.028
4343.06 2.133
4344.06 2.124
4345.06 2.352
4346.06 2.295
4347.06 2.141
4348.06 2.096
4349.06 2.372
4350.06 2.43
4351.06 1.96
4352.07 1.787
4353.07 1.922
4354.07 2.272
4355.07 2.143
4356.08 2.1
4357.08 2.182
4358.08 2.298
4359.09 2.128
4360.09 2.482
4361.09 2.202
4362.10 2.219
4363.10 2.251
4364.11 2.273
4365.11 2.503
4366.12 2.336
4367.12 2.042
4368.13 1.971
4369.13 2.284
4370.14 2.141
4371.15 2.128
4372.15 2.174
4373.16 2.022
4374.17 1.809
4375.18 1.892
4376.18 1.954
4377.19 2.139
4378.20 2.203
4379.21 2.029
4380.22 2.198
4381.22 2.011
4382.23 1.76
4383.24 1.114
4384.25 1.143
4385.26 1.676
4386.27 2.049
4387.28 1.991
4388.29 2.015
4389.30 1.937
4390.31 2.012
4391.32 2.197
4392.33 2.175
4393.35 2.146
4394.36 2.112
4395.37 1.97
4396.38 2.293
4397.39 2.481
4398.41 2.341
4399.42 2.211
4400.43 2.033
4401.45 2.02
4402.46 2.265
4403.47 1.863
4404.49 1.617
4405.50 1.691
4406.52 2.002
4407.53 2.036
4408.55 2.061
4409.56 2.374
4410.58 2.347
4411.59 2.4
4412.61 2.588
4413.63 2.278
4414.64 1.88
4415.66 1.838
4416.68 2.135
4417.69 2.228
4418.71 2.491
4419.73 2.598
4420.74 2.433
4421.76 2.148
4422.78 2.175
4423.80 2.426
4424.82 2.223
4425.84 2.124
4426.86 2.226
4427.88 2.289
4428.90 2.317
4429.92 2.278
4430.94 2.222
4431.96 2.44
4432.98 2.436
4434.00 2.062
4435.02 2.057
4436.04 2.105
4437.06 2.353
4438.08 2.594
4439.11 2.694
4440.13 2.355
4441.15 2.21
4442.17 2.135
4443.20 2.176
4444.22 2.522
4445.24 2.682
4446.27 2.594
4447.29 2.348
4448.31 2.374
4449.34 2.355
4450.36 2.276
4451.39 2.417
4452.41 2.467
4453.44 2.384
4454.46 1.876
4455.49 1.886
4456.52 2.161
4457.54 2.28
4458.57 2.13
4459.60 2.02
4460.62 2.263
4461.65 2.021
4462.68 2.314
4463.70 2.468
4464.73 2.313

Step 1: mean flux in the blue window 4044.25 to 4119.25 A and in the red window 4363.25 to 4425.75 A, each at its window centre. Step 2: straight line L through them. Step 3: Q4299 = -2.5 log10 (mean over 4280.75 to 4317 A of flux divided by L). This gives 0.26 mag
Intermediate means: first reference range 2.01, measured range 1.63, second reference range 2.1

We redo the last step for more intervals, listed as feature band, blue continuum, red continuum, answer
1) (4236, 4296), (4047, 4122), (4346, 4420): 0.10 mag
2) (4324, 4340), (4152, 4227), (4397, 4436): 0.07 mag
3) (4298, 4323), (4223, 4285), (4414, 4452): 0.20 mag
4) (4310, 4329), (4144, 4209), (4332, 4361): 0.08 mag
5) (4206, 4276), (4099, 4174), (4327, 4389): 0.07 mag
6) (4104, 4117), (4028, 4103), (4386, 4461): -0.10 mag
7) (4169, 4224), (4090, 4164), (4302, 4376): 0.01 mag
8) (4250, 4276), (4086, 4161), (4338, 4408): 0.11 mag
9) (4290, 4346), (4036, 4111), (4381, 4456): 0.16 mag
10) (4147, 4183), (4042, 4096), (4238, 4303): -0.10 mag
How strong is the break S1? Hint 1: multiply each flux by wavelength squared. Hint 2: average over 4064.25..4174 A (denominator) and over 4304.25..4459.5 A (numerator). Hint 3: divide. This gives 1.14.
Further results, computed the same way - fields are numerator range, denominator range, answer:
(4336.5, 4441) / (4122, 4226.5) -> 1.13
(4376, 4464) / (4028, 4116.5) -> 1.29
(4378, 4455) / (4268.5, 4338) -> 1.27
